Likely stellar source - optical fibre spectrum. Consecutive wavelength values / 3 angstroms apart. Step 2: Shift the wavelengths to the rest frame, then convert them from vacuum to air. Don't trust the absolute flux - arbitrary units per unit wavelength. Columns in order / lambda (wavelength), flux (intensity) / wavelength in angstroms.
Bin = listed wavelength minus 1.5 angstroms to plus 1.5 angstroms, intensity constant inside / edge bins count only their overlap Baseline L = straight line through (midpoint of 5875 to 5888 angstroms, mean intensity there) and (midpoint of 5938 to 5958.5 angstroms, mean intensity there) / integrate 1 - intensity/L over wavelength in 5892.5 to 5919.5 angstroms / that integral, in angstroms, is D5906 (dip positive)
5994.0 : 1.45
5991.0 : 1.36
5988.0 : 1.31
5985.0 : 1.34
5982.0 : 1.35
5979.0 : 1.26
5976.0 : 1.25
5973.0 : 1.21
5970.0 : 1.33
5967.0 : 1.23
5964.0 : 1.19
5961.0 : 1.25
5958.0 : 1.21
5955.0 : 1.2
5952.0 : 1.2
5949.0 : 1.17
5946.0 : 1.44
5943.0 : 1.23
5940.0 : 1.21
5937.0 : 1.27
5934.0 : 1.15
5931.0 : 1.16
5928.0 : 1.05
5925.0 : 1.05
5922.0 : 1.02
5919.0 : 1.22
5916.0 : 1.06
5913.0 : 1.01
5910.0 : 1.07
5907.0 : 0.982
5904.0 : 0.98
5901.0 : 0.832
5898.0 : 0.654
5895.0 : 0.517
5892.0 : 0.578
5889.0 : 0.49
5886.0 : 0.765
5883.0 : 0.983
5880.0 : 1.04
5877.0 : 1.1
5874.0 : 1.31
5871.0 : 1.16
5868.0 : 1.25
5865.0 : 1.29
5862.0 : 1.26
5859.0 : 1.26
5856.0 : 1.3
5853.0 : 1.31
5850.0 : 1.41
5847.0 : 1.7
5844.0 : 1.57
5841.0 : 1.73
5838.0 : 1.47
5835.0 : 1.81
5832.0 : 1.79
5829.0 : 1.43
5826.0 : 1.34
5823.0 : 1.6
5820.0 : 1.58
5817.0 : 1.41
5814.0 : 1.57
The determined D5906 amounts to 4.3 angstroms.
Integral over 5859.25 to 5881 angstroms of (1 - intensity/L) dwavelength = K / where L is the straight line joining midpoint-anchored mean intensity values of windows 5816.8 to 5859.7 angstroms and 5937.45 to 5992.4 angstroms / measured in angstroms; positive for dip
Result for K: 3.71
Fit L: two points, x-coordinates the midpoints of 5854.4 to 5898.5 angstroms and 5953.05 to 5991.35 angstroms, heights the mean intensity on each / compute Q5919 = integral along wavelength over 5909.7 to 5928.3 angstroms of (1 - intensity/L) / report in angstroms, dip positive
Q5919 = 0.8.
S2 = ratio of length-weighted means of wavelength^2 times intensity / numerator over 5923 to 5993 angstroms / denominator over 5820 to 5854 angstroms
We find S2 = 0.82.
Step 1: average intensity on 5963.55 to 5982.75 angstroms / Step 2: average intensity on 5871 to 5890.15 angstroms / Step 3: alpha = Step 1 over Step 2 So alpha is 1.30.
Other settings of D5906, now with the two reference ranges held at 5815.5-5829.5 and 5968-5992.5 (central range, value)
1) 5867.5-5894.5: 9.09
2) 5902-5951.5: 8.38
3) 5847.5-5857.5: 0.46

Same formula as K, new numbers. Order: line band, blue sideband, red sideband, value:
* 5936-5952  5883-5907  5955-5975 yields -2.6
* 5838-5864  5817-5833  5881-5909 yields -4.0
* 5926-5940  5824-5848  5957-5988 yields 2.1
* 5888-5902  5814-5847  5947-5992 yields 8.0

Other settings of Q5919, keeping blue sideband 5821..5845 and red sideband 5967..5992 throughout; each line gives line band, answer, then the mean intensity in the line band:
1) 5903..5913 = 3.0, 1.01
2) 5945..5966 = 1.8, 1.23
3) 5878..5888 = 3.9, 0.916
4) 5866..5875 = 1.6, 1.24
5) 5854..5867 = 2.2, 1.28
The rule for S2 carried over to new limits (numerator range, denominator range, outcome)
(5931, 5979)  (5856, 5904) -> 1.30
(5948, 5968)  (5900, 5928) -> 1.19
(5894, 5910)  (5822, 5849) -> 0.53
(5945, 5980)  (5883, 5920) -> 1.50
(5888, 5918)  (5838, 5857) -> 0.56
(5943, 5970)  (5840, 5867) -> 0.91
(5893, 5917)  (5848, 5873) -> 0.69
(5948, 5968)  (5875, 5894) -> 1.49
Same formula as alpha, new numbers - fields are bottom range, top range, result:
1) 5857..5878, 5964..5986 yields 1.03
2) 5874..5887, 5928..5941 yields 1.16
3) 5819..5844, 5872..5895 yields 0.55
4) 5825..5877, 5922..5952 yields 0.83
